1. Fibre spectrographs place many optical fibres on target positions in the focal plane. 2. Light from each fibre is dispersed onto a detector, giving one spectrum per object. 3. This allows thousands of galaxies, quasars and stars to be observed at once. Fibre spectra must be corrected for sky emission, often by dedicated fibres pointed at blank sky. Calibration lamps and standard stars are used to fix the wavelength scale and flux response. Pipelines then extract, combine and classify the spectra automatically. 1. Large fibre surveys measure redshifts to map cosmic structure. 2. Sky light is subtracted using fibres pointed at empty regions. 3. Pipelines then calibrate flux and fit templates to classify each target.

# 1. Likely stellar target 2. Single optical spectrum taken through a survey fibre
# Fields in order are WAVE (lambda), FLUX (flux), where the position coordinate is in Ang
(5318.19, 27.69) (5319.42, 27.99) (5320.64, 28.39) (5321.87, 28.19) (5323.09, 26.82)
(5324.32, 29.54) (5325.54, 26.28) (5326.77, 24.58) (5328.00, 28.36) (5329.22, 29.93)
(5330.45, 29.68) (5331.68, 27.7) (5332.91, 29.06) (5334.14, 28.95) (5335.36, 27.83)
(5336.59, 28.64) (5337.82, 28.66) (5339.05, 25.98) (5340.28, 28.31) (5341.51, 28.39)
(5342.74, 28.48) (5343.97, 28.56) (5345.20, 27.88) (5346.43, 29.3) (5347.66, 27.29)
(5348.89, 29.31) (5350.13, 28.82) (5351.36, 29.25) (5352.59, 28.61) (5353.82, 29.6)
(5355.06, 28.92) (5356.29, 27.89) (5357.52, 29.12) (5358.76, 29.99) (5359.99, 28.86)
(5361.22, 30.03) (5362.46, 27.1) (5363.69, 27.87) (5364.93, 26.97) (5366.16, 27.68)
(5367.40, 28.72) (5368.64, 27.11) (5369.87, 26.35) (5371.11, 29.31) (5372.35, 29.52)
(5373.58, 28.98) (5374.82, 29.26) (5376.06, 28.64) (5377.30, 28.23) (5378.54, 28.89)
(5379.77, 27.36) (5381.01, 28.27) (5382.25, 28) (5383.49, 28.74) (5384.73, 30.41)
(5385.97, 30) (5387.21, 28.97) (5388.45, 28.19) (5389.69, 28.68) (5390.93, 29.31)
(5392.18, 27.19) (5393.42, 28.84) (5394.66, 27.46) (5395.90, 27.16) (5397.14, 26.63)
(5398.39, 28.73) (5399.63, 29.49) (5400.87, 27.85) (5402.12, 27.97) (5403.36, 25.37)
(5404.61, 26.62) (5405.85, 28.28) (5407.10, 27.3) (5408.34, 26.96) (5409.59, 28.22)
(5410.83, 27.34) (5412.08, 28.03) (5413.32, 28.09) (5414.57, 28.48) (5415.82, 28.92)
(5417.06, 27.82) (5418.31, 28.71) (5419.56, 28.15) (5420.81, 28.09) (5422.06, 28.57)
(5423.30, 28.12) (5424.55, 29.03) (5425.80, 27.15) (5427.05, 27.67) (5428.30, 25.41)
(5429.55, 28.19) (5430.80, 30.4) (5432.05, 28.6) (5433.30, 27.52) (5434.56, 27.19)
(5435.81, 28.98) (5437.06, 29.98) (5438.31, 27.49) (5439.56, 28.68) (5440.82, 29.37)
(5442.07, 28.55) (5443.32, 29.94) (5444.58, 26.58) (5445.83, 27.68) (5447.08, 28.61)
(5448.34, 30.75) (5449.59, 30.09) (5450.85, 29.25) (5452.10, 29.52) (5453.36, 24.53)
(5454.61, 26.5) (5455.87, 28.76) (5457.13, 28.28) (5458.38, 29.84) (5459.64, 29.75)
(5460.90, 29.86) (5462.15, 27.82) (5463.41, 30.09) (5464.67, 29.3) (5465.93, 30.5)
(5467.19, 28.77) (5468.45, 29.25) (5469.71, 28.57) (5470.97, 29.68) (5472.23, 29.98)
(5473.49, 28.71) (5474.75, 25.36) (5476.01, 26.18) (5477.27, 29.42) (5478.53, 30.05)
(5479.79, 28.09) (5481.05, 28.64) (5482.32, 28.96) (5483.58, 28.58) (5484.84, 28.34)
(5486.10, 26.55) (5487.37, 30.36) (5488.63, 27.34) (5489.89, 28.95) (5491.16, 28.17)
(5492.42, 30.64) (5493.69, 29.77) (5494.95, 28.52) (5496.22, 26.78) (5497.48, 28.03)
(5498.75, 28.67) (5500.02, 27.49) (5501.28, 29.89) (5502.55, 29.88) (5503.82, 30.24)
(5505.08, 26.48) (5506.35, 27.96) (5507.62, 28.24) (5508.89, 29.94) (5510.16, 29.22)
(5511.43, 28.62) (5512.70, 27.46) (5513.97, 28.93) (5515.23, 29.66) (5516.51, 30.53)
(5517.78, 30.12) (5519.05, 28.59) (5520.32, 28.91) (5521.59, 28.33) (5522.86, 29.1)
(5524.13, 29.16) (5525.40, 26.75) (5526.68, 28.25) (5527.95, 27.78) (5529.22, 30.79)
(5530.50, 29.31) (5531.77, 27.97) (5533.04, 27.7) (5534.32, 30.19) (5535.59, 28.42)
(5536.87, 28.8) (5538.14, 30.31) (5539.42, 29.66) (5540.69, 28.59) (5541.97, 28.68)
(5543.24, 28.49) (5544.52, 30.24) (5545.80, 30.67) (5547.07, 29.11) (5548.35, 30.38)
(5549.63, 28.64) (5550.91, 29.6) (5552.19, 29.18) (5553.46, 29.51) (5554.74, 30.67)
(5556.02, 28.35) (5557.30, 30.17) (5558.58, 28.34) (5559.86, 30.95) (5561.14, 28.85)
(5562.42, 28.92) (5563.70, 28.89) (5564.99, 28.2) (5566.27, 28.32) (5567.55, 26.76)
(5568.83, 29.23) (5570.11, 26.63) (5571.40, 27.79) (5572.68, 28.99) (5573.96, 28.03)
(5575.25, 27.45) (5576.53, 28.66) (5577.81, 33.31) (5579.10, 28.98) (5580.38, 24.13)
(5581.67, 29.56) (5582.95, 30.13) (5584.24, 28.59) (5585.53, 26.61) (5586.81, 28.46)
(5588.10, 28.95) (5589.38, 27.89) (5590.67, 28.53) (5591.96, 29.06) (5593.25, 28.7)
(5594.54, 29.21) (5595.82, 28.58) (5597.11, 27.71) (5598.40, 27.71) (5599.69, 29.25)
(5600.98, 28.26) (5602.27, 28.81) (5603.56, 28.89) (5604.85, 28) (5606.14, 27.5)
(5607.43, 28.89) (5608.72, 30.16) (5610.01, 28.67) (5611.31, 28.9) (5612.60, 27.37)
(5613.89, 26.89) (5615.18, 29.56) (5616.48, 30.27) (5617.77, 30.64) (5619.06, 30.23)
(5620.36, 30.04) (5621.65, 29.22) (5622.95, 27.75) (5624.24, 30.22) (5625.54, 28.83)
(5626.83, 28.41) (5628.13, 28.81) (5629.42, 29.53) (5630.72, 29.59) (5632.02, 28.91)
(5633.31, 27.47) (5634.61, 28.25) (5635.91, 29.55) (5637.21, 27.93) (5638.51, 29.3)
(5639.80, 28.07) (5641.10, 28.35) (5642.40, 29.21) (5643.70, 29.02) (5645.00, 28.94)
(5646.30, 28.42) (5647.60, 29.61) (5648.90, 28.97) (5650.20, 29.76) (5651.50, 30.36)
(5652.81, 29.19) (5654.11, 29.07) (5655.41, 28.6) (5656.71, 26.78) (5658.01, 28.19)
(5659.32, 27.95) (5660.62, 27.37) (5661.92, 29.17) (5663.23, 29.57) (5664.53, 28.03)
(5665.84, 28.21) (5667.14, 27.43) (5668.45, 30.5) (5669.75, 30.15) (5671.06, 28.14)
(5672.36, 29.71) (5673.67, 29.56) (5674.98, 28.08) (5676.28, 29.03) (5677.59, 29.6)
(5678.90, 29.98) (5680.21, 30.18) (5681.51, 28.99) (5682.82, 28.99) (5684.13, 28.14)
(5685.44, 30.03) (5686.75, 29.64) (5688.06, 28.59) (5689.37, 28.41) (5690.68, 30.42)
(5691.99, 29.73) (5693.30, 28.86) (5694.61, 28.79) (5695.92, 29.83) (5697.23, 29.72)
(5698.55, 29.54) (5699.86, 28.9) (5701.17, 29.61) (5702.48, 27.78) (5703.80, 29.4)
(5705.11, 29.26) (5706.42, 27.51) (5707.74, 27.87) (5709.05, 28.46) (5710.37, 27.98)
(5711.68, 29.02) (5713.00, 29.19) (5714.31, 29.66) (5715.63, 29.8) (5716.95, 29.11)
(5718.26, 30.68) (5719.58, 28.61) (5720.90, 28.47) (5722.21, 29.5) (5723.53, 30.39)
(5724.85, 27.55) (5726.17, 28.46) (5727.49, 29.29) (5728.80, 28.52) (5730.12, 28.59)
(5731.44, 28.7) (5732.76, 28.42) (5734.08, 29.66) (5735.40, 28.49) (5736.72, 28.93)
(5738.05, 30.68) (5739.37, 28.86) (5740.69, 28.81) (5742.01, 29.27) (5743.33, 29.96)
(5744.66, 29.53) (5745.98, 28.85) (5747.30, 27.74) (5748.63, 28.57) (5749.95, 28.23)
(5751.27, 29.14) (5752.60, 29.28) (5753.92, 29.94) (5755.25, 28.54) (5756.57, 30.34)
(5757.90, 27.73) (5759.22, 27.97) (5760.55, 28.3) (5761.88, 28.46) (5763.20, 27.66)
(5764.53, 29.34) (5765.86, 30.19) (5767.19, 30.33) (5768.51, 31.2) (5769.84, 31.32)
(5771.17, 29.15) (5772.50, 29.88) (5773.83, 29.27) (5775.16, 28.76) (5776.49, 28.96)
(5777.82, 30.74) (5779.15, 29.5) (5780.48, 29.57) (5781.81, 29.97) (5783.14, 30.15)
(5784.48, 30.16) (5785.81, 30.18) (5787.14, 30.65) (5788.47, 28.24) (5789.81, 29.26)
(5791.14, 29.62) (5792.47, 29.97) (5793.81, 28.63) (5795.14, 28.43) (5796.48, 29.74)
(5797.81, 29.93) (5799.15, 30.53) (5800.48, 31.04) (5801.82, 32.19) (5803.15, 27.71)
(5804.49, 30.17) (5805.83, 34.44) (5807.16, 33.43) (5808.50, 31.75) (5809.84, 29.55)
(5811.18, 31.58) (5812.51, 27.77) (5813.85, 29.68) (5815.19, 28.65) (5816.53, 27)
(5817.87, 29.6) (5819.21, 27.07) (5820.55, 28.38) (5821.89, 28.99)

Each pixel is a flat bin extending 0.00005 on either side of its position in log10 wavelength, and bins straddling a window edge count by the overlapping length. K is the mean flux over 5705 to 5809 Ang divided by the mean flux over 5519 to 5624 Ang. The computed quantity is 1.02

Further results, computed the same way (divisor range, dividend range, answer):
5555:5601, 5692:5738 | 1.01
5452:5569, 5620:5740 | 1.00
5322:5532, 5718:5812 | 1.04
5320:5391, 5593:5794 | 1.02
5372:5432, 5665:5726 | 1.03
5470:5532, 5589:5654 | 1.01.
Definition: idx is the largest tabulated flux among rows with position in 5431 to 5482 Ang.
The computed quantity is 30.75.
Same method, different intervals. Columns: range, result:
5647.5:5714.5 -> 30.5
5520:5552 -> 30.79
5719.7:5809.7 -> 34.44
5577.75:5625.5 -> 33.31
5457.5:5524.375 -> 30.64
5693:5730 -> 30.68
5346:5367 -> 30.03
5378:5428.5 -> 30.41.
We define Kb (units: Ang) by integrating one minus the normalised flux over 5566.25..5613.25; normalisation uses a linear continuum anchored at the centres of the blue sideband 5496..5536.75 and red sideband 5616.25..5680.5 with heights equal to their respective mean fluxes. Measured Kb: 0.70 Ang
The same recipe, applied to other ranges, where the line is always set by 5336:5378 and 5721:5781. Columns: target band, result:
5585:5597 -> 0.19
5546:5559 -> -0.29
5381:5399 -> 0.04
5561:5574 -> 0.28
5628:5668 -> 0.38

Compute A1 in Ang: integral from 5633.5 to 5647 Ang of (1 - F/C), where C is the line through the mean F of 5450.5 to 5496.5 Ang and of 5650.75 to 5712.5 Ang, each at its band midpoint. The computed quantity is 0.1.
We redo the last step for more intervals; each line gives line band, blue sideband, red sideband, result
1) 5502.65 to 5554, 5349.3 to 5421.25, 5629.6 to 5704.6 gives -0.68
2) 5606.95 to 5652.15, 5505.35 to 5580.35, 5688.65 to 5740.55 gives -0.07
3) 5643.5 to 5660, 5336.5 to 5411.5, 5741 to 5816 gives 0.23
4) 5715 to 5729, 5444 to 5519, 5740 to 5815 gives 0.16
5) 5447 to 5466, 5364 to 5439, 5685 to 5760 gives -0.42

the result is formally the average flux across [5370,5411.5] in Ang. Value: 28.2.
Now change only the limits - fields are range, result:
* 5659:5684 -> 29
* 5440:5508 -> 28.7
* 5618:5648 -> 29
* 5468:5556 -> 28.9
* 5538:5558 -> 29.5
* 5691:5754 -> 29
